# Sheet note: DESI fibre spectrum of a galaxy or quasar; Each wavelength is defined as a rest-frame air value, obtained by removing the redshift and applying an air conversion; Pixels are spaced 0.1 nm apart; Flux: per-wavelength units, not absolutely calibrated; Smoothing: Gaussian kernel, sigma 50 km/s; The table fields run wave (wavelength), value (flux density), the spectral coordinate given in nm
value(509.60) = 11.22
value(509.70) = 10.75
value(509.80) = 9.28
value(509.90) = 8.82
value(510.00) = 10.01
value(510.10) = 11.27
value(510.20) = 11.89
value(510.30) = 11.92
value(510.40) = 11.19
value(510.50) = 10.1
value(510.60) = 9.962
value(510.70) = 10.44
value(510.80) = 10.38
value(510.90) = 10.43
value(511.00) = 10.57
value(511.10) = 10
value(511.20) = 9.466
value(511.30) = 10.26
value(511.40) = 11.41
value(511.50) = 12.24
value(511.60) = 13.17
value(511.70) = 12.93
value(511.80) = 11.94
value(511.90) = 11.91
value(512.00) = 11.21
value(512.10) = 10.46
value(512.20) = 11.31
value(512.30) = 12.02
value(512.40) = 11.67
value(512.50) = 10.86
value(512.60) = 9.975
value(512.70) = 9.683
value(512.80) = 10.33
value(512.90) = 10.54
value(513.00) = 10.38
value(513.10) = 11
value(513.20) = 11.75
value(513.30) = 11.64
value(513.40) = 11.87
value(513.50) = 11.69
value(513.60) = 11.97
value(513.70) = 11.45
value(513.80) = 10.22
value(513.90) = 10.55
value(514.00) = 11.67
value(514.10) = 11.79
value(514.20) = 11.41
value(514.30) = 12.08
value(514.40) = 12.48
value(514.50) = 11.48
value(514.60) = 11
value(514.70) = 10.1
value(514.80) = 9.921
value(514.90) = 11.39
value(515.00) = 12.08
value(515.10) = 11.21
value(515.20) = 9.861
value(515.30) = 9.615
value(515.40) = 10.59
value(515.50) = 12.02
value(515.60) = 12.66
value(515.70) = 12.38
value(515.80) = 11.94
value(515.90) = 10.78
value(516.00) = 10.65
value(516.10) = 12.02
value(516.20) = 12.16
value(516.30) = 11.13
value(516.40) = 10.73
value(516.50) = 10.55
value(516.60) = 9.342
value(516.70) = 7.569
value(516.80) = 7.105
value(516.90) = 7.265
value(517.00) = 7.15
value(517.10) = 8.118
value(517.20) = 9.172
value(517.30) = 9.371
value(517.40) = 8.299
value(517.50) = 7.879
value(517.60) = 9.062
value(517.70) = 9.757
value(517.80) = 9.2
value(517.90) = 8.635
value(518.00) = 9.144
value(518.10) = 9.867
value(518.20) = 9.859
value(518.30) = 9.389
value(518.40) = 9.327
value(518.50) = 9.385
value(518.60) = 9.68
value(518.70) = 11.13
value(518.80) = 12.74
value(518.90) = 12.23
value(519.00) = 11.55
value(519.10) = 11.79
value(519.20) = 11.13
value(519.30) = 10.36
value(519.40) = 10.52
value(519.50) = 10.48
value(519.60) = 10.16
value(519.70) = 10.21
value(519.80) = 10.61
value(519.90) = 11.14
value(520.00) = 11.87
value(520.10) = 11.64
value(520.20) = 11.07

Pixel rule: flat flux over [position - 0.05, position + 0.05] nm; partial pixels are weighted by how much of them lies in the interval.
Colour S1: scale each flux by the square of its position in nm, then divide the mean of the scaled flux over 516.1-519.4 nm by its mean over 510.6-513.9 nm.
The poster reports 0.90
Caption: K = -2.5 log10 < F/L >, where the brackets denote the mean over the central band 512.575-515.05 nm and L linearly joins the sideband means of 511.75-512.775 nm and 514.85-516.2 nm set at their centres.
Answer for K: 0.01 mag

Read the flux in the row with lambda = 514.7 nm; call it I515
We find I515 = 10.1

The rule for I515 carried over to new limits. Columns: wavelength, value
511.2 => 9.466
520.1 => 11.64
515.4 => 10.59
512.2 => 11.31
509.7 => 10.75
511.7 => 12.93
